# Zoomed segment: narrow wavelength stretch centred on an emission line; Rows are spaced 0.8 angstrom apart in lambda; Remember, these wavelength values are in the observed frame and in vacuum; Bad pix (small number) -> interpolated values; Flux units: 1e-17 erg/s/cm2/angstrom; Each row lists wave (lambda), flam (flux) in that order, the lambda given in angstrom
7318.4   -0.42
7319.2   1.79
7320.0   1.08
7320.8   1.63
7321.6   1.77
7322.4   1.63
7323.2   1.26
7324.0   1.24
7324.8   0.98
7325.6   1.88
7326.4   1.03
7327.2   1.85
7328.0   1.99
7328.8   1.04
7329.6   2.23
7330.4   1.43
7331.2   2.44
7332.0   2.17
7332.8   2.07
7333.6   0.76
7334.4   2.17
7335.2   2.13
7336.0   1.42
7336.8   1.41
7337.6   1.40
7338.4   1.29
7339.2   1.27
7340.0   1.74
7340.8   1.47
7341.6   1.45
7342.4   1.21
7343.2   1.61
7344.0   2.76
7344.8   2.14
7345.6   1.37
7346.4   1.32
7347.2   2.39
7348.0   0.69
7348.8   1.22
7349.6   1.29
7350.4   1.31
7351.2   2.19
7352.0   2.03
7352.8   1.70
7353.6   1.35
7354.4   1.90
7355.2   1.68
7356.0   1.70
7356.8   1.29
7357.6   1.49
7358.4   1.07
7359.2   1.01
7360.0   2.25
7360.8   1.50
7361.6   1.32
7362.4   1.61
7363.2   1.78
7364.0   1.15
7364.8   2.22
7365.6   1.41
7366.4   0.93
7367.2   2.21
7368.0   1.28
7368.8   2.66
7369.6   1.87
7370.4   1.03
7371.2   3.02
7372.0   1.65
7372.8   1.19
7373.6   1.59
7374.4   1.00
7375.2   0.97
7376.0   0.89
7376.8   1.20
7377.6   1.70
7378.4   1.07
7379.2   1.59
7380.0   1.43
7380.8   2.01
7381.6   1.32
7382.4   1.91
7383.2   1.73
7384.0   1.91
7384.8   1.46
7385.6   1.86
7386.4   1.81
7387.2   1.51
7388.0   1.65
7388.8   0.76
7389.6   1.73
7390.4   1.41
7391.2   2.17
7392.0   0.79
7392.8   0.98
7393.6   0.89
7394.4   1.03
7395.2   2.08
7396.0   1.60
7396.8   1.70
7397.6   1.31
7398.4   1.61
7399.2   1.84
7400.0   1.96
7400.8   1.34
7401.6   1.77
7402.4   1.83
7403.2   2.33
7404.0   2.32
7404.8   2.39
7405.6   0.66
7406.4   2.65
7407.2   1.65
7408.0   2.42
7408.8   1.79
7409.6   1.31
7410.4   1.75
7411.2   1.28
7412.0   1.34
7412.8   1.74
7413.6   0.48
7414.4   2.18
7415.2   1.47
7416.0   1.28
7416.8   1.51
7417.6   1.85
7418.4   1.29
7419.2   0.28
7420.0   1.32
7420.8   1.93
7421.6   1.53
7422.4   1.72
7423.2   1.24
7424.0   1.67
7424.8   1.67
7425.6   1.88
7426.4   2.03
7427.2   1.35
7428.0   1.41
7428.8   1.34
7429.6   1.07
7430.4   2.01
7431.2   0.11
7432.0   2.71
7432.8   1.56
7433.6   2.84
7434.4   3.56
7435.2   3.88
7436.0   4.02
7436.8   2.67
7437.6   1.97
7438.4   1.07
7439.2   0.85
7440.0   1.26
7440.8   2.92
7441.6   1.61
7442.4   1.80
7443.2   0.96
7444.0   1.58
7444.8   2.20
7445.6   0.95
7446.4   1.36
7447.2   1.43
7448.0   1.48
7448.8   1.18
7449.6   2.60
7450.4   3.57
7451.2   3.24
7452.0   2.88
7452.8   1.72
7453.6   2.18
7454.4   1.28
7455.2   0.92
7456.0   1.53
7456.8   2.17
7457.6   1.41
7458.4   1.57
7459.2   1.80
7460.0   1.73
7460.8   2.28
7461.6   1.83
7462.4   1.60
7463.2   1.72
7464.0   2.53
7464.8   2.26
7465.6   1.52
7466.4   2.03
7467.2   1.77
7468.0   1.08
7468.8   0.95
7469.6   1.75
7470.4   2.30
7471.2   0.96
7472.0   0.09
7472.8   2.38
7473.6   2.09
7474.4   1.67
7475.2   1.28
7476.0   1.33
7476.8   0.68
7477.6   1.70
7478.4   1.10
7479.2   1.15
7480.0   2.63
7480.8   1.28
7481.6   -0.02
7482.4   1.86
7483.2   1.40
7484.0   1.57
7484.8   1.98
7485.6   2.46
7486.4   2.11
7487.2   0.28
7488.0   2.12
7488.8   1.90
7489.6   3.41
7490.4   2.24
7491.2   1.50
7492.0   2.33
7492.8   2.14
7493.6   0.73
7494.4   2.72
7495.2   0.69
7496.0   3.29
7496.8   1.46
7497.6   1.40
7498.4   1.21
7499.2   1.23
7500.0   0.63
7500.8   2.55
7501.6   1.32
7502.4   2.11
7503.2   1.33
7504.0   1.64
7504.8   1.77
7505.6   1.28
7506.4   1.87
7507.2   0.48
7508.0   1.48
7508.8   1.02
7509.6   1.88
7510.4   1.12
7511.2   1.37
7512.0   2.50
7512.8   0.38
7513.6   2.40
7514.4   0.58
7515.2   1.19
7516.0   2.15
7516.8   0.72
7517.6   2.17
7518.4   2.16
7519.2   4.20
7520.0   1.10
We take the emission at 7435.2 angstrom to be [S II] 6716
